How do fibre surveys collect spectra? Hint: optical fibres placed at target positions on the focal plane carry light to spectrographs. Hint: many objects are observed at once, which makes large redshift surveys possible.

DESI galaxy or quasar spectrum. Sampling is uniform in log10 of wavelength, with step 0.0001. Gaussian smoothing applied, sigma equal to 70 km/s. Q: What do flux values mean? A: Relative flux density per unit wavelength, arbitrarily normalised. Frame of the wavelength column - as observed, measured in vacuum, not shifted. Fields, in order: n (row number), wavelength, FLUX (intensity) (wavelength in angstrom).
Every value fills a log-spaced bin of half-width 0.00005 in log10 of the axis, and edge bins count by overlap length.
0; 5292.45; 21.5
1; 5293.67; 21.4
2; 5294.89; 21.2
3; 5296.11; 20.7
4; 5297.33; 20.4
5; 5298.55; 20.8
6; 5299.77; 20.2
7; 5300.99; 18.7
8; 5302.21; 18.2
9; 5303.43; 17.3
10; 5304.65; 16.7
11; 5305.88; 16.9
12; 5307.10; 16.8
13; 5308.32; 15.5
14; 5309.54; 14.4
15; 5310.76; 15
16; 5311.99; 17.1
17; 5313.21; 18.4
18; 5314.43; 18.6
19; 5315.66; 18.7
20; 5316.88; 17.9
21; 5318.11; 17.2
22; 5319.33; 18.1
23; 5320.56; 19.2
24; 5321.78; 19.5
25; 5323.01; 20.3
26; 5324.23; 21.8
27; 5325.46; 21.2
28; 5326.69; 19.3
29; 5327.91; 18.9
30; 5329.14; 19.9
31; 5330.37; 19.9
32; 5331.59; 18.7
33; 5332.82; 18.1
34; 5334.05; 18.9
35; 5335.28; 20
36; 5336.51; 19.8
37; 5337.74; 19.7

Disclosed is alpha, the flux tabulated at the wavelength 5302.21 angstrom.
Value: 18.2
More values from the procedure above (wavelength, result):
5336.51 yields 19.8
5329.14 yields 19.9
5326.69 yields 19.3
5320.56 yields 19.2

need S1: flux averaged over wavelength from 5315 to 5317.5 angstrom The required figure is 18.2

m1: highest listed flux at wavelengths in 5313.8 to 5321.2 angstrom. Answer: 19.2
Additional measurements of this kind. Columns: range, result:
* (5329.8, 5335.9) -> 20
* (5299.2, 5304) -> 20.2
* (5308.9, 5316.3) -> 18.7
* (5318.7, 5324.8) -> 21.8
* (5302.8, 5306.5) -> 17.3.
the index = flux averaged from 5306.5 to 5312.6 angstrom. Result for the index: 15.8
